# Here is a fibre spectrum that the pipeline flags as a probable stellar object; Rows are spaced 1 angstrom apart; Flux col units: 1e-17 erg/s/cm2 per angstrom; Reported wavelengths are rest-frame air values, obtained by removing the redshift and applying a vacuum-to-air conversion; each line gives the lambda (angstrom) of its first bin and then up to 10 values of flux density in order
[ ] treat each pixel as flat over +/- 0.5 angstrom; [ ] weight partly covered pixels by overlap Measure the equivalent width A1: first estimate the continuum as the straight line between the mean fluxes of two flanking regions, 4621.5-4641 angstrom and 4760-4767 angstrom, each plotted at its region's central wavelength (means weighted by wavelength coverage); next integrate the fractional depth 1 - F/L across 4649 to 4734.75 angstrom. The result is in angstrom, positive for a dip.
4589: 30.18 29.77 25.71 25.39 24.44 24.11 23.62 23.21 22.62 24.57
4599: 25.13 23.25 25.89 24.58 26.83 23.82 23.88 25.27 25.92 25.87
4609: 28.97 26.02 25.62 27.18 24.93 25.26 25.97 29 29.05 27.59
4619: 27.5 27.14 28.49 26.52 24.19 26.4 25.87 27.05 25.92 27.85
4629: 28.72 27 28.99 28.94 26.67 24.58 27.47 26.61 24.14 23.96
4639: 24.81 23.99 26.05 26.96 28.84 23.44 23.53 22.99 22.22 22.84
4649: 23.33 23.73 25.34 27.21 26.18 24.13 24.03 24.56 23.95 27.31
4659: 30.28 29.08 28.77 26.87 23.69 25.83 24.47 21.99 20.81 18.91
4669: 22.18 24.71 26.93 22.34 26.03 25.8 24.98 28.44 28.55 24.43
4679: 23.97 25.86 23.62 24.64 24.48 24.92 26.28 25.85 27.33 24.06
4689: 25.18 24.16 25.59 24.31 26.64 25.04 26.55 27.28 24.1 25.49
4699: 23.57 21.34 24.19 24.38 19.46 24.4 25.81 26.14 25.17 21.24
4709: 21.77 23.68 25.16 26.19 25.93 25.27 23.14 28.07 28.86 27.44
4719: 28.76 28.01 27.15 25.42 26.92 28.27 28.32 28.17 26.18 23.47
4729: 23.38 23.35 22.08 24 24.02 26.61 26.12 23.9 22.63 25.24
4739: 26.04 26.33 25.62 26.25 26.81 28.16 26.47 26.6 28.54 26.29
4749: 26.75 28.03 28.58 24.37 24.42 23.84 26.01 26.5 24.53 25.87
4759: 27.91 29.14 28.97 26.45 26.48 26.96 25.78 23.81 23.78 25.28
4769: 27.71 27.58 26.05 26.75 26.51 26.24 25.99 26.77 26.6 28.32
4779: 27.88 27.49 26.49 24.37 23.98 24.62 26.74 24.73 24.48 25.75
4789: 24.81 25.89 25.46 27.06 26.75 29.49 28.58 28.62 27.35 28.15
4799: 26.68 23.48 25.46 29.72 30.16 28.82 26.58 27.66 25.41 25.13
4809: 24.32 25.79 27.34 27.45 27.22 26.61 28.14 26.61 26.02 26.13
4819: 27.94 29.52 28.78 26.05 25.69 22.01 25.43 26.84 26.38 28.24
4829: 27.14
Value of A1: 3.8 angstrom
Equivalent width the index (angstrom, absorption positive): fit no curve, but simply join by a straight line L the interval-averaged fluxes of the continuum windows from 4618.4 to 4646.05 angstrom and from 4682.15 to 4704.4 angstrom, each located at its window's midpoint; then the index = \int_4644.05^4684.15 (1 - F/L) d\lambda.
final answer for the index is 1.0 angstrom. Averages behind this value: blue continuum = 26.3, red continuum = 24.8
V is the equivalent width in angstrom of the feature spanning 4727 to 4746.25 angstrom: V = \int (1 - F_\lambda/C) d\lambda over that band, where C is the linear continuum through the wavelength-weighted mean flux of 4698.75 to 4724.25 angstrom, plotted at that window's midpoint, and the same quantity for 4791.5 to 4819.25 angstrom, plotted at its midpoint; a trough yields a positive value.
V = 0.4 angstrom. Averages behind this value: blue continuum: 25.2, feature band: 25.1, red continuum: 27.1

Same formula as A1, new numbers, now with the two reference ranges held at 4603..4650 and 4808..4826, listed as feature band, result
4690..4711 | 1.5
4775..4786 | 0.1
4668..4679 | 0.4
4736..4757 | 0.2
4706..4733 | 0.7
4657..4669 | 0.5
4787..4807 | -0.5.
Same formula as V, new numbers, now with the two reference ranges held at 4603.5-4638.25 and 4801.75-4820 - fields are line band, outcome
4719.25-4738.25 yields 0.97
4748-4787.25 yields 1.06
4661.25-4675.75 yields 1.39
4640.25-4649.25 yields 0.72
